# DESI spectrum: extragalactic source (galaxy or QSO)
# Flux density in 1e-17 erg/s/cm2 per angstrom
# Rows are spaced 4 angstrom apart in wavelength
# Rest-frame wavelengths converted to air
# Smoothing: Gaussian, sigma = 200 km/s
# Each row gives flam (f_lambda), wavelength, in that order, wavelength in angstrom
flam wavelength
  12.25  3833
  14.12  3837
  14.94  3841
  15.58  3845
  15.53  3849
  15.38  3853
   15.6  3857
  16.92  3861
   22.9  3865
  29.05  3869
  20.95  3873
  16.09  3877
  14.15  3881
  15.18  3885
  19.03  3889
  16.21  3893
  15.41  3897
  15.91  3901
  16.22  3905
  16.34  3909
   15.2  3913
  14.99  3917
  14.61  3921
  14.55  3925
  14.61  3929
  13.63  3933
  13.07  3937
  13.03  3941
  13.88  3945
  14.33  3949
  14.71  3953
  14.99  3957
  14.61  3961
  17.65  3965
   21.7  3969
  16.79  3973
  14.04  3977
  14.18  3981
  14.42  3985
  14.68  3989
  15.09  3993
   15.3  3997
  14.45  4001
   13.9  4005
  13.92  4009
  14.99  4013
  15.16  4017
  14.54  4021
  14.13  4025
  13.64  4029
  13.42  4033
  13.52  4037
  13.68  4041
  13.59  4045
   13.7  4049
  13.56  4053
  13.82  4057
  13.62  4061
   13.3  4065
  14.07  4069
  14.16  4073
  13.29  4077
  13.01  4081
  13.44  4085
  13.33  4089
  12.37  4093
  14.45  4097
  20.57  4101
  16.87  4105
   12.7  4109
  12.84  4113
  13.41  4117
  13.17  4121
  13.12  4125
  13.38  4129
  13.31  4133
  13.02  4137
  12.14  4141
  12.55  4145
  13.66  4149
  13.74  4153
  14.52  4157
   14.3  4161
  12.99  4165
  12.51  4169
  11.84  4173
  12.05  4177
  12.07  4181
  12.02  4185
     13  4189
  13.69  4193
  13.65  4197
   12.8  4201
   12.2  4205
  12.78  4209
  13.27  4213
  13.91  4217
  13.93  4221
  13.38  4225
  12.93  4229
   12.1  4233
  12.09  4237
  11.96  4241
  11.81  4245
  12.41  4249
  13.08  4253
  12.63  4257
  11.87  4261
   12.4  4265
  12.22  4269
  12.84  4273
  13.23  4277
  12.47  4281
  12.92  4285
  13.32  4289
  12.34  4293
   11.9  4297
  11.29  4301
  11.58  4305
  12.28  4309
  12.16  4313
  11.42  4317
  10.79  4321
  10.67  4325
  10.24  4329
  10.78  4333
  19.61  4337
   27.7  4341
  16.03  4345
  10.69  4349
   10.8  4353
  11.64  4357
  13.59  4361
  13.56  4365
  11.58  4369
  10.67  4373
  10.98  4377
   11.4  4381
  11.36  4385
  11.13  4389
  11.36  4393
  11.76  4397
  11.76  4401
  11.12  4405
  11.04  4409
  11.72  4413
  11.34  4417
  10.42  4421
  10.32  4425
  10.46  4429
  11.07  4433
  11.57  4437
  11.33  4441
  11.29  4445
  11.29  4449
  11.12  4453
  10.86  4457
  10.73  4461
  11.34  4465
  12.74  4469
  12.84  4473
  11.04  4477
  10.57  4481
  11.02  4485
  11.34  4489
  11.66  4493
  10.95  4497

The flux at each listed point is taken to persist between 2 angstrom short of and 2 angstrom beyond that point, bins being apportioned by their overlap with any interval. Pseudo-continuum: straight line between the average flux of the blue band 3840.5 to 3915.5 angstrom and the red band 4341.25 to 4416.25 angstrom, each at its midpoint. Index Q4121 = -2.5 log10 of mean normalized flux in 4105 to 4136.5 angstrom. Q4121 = 0.11 mag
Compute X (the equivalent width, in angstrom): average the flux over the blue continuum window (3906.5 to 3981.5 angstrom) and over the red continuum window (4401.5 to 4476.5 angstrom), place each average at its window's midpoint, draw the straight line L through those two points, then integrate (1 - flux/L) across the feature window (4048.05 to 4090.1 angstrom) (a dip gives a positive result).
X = 1.7 angstrom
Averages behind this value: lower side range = 15.1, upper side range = 11.3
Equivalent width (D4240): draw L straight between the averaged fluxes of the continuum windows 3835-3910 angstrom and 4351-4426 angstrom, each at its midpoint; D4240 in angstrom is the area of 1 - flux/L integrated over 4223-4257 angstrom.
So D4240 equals 1.6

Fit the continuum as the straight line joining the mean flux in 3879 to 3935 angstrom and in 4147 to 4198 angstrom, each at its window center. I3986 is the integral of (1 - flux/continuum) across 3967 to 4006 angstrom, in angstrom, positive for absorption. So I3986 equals -2.02 angstrom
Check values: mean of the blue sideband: 15.4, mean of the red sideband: 13.1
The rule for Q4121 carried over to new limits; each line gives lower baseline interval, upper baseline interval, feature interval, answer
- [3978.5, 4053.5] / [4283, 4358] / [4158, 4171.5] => 0.03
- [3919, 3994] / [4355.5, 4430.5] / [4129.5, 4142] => 0.05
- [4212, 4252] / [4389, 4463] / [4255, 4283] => -0.01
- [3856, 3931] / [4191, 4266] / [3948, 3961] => 0.11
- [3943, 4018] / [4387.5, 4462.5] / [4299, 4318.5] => 0.04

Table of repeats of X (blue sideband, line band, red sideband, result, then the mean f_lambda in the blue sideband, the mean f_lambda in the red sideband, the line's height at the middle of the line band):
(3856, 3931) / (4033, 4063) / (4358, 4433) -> 3.3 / 17.1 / 11.4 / 15.3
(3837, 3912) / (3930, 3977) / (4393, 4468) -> 3.1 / 17.2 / 11.2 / 16.3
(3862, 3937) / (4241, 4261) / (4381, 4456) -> 1.0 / 16.8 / 11.2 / 13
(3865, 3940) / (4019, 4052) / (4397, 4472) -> 3.1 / 16.5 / 11.2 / 15.2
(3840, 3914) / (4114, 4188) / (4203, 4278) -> 4.4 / 17.2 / 12.7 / 13.8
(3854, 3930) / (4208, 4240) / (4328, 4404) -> 2.7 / 17.1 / 13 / 14.2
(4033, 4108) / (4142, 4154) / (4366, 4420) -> 0.2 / 14.1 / 11.3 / 13.4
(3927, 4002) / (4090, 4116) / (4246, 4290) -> -1.7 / 15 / 12.6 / 13.9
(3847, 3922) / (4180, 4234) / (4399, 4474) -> 2.8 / 17.2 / 11.3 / 13.7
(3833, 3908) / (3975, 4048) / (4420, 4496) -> 6.5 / 17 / 11.2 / 15.6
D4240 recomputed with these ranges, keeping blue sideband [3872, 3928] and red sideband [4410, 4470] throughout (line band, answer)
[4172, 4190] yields 1.7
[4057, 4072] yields 0.8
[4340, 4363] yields -5.0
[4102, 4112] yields -0.7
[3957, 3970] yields -1.6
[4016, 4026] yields 0.2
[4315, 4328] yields 1.4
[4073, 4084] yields 0.8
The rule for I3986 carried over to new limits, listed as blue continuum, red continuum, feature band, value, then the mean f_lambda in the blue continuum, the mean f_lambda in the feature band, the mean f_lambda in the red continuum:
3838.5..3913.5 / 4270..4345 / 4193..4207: 1.2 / 17.2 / 13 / 13.3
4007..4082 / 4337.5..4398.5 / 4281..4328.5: 5.1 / 13.9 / 11.9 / 13.1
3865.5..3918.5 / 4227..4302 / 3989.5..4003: 1.0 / 17.5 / 14.9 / 12.4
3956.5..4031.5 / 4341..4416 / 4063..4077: 0.8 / 15.2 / 13.8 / 12.2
